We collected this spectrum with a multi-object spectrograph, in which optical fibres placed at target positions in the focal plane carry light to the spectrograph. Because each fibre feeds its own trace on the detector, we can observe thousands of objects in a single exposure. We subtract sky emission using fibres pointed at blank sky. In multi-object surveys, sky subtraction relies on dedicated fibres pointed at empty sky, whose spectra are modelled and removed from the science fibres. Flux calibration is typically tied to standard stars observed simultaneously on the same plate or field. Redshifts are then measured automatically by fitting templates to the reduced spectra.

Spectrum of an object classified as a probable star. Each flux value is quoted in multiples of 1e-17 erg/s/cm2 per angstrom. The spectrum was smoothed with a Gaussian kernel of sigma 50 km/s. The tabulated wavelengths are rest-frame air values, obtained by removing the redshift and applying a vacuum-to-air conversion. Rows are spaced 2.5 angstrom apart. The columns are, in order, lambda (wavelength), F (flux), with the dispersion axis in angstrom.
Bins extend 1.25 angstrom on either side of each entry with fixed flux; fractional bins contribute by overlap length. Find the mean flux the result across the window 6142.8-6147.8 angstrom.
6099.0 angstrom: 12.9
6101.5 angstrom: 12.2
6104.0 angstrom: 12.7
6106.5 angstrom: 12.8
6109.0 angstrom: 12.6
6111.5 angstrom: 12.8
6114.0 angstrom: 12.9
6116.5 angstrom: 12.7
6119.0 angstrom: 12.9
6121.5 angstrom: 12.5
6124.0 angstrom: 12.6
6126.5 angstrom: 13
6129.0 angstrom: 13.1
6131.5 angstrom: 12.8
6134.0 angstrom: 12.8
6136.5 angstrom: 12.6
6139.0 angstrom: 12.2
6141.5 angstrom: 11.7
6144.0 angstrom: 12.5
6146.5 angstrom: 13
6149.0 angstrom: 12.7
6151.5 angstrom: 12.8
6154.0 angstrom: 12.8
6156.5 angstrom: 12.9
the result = 12.8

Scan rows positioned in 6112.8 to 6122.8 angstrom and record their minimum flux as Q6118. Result 12.5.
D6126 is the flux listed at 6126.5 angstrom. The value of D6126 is 13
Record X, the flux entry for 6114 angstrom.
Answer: 12.9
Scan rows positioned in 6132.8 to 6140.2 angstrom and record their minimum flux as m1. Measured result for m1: 12.2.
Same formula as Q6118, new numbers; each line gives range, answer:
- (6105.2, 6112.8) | 12.6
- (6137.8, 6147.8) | 11.7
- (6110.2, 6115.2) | 12.8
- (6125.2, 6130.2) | 13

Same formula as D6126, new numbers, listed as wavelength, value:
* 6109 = 12.6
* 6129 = 13.1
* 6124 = 12.6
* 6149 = 12.7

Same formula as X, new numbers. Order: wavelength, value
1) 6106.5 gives 12.8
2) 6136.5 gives 12.6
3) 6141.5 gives 11.7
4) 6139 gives 12.2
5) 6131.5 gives 12.8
